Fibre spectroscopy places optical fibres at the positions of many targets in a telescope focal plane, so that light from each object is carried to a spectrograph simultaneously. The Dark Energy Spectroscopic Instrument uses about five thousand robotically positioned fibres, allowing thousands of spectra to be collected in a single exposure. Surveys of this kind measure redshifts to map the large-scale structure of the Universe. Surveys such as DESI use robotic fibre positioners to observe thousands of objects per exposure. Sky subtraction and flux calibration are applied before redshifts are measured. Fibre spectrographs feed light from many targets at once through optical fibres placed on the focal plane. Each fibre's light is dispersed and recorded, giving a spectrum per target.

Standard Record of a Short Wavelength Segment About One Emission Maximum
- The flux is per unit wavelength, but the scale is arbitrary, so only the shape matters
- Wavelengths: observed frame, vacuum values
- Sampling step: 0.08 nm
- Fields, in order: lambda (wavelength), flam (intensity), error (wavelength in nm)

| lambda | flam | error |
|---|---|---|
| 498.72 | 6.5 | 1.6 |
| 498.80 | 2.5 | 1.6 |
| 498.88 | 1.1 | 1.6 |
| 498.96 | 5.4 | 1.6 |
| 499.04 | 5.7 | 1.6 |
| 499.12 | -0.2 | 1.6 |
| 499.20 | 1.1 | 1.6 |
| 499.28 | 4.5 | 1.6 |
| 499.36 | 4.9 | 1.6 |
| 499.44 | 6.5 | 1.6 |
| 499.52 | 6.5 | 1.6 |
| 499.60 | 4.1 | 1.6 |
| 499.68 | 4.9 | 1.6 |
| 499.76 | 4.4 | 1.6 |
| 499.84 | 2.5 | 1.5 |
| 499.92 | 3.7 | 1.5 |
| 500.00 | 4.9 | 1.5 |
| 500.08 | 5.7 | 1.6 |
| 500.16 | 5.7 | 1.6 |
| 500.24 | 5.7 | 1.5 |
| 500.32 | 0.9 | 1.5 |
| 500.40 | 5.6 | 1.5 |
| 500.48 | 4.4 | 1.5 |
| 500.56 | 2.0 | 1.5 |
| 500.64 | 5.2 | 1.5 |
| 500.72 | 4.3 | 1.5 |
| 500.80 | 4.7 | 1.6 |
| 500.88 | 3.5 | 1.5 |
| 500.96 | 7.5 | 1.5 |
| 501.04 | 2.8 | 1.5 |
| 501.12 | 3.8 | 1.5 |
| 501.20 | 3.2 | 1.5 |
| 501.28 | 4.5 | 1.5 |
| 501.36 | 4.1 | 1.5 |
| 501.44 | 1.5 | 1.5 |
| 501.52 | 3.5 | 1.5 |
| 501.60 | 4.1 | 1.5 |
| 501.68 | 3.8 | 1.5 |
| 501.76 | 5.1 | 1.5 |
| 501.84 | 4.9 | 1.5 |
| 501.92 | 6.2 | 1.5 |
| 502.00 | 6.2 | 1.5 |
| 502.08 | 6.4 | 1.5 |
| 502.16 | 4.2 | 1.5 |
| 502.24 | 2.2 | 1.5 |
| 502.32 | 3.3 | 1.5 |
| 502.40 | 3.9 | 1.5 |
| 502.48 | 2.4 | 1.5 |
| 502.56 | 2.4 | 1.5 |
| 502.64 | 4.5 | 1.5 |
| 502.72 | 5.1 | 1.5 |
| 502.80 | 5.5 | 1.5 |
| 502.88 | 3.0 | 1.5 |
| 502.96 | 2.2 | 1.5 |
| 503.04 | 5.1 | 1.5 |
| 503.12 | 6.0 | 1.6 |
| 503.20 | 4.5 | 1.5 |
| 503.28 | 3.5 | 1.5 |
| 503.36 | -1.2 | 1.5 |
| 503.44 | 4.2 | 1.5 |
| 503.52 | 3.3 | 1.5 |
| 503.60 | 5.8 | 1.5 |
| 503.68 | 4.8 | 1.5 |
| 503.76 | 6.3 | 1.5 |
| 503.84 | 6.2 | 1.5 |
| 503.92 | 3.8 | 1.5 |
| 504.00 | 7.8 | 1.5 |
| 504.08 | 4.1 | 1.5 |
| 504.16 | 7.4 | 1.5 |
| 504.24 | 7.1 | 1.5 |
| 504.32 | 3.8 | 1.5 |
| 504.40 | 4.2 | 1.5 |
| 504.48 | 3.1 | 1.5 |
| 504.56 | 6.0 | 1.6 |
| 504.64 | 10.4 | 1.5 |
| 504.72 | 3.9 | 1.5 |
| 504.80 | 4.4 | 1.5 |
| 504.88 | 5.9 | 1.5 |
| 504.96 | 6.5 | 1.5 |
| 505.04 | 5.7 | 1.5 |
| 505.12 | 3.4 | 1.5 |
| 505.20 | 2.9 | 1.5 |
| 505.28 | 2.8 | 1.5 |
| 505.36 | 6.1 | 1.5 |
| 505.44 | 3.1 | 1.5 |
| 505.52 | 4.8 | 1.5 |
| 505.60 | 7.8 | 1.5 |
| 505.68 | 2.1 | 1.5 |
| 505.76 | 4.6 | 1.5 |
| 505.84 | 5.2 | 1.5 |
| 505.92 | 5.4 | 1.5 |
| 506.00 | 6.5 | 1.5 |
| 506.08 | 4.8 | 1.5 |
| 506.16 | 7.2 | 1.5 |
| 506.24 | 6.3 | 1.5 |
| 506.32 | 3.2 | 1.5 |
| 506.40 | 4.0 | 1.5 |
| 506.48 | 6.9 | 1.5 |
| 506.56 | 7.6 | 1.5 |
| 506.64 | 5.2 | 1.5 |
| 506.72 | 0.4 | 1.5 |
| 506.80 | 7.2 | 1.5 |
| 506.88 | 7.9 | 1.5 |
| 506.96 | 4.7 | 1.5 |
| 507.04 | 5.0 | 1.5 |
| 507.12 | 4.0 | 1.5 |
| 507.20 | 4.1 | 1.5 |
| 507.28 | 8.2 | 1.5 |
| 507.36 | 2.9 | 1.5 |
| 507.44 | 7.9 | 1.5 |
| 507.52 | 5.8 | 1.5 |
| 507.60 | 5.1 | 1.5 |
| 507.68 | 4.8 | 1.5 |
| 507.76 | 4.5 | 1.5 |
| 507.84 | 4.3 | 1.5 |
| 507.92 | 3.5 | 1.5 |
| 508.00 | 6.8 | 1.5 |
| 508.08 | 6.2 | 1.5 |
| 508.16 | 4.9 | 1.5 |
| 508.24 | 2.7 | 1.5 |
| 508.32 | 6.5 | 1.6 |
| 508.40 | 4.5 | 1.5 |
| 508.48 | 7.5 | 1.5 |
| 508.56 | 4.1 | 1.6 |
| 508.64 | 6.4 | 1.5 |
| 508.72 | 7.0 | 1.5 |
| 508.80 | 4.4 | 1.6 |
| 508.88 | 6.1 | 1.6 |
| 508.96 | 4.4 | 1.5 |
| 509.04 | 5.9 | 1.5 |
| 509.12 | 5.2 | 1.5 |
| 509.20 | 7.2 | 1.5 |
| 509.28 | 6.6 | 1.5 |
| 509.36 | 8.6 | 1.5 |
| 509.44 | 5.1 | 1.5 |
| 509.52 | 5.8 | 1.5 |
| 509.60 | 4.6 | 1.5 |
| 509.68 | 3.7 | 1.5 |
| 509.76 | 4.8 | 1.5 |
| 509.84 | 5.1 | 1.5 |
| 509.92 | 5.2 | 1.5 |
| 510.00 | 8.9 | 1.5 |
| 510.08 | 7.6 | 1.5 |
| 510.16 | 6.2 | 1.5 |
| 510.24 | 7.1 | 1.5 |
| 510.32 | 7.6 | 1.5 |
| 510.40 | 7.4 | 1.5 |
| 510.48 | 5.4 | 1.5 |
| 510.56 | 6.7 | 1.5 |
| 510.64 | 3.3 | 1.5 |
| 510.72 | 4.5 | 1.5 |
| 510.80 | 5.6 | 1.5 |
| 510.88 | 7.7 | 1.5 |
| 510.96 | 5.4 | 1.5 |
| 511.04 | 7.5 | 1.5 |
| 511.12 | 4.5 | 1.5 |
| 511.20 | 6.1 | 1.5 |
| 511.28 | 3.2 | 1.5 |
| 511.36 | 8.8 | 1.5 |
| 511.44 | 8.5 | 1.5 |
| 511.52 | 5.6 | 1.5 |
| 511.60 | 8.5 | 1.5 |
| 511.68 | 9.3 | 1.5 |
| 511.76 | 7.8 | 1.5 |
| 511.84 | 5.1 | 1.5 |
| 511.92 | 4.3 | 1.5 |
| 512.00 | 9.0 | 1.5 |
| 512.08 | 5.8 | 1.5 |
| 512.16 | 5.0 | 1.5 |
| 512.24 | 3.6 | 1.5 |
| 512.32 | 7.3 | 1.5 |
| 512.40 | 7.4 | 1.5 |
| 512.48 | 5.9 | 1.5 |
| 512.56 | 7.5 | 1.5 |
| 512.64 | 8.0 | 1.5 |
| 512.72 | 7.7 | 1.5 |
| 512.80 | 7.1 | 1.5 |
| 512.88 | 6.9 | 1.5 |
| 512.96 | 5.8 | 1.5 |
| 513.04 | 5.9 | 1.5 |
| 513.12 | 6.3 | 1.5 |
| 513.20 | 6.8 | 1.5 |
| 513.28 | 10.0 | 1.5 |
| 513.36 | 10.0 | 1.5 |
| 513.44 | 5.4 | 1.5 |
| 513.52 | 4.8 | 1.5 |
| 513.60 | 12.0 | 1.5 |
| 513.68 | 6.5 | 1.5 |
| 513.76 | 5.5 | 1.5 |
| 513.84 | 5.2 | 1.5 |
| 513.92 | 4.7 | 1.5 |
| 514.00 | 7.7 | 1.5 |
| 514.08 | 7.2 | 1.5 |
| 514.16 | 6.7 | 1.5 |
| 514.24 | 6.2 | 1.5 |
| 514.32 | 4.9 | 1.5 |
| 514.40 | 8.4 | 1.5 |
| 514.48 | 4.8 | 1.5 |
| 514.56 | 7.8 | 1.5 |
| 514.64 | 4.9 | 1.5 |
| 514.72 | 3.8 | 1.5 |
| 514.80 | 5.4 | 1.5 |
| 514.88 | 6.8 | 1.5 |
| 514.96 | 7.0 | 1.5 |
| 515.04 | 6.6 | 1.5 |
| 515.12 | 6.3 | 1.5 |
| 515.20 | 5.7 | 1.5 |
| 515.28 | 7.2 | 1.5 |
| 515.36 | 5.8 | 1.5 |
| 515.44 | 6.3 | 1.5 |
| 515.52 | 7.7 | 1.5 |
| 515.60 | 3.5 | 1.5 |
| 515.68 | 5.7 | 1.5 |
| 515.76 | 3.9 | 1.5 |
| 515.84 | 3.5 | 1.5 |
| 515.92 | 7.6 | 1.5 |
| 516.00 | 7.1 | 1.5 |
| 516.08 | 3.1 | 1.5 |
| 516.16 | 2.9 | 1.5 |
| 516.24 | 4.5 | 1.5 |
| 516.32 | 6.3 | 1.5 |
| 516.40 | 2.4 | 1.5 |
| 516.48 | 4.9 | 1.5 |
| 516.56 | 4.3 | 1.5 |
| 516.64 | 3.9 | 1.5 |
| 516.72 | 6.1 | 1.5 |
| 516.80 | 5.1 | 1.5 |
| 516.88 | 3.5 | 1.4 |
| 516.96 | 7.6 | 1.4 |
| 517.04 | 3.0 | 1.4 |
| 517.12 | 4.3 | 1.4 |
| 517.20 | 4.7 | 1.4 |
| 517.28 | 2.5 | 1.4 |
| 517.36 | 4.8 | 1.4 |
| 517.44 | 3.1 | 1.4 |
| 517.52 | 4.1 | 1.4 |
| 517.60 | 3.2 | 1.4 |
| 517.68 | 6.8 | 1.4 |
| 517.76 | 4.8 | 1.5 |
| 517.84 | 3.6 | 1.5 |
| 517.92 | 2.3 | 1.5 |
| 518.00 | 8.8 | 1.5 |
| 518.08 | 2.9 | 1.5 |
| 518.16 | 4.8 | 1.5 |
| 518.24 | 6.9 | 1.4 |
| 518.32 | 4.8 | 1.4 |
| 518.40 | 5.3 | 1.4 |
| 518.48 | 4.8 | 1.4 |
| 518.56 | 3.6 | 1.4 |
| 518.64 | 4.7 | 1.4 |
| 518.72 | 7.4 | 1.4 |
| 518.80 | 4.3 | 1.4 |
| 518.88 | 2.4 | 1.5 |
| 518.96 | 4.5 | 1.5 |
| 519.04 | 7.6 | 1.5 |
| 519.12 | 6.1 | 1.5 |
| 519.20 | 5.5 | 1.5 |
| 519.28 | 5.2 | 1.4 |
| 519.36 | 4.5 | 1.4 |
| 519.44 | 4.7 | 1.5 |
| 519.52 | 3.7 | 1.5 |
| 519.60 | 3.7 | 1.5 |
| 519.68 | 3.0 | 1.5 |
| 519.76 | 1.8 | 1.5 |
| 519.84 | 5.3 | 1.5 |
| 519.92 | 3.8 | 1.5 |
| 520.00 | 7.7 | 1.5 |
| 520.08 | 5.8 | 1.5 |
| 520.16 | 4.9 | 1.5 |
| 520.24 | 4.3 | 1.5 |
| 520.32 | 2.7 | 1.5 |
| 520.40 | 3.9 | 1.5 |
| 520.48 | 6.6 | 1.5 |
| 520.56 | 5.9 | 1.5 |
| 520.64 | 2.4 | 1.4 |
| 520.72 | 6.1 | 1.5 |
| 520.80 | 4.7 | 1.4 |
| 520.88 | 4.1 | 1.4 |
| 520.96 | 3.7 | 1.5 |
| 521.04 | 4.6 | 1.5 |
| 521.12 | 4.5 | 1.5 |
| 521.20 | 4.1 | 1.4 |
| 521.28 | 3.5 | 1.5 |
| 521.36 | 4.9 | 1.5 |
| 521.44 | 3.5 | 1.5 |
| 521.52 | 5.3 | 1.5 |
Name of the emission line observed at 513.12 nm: C III] 1909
